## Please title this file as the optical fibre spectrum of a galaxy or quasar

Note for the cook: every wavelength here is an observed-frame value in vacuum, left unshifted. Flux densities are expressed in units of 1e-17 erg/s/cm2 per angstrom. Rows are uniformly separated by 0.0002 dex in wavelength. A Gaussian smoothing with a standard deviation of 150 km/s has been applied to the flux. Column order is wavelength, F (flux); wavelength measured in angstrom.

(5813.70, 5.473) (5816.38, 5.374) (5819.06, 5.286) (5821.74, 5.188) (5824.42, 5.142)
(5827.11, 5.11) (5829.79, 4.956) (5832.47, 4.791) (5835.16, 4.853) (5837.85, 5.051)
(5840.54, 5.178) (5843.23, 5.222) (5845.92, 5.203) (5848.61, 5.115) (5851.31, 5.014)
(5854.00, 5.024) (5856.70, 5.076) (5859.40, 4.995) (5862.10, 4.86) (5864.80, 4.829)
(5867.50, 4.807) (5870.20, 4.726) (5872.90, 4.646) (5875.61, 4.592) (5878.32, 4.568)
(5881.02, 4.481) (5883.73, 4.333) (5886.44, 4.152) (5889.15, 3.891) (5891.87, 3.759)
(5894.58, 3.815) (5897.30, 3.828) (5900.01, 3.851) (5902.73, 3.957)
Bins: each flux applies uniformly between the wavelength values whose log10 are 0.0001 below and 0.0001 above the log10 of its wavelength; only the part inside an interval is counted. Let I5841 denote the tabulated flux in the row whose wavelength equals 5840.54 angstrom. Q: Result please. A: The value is 5.178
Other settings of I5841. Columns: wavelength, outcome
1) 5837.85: 5.051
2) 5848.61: 5.115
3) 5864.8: 4.829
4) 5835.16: 4.853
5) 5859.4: 4.995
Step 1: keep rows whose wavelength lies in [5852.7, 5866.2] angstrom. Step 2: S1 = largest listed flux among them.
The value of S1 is 5.076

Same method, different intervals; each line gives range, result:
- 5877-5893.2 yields 4.568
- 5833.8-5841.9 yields 5.178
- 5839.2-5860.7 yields 5.222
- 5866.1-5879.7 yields 4.807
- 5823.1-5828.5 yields 5.142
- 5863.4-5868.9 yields 4.829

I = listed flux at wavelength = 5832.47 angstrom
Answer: 4.791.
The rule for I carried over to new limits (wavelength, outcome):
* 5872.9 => 4.646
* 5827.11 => 5.11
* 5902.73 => 3.957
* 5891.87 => 3.759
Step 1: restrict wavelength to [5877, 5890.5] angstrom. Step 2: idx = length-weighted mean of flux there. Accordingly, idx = 4.29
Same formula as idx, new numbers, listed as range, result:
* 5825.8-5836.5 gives 4.93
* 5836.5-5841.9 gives 5.11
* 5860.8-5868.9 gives 4.83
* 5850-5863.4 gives 4.99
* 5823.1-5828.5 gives 5.12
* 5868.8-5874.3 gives 4.69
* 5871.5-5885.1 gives 4.53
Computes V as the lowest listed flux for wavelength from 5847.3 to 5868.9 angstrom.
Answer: 4.807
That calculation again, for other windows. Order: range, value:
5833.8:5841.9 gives 4.853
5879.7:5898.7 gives 3.759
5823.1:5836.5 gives 4.791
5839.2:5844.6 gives 5.178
